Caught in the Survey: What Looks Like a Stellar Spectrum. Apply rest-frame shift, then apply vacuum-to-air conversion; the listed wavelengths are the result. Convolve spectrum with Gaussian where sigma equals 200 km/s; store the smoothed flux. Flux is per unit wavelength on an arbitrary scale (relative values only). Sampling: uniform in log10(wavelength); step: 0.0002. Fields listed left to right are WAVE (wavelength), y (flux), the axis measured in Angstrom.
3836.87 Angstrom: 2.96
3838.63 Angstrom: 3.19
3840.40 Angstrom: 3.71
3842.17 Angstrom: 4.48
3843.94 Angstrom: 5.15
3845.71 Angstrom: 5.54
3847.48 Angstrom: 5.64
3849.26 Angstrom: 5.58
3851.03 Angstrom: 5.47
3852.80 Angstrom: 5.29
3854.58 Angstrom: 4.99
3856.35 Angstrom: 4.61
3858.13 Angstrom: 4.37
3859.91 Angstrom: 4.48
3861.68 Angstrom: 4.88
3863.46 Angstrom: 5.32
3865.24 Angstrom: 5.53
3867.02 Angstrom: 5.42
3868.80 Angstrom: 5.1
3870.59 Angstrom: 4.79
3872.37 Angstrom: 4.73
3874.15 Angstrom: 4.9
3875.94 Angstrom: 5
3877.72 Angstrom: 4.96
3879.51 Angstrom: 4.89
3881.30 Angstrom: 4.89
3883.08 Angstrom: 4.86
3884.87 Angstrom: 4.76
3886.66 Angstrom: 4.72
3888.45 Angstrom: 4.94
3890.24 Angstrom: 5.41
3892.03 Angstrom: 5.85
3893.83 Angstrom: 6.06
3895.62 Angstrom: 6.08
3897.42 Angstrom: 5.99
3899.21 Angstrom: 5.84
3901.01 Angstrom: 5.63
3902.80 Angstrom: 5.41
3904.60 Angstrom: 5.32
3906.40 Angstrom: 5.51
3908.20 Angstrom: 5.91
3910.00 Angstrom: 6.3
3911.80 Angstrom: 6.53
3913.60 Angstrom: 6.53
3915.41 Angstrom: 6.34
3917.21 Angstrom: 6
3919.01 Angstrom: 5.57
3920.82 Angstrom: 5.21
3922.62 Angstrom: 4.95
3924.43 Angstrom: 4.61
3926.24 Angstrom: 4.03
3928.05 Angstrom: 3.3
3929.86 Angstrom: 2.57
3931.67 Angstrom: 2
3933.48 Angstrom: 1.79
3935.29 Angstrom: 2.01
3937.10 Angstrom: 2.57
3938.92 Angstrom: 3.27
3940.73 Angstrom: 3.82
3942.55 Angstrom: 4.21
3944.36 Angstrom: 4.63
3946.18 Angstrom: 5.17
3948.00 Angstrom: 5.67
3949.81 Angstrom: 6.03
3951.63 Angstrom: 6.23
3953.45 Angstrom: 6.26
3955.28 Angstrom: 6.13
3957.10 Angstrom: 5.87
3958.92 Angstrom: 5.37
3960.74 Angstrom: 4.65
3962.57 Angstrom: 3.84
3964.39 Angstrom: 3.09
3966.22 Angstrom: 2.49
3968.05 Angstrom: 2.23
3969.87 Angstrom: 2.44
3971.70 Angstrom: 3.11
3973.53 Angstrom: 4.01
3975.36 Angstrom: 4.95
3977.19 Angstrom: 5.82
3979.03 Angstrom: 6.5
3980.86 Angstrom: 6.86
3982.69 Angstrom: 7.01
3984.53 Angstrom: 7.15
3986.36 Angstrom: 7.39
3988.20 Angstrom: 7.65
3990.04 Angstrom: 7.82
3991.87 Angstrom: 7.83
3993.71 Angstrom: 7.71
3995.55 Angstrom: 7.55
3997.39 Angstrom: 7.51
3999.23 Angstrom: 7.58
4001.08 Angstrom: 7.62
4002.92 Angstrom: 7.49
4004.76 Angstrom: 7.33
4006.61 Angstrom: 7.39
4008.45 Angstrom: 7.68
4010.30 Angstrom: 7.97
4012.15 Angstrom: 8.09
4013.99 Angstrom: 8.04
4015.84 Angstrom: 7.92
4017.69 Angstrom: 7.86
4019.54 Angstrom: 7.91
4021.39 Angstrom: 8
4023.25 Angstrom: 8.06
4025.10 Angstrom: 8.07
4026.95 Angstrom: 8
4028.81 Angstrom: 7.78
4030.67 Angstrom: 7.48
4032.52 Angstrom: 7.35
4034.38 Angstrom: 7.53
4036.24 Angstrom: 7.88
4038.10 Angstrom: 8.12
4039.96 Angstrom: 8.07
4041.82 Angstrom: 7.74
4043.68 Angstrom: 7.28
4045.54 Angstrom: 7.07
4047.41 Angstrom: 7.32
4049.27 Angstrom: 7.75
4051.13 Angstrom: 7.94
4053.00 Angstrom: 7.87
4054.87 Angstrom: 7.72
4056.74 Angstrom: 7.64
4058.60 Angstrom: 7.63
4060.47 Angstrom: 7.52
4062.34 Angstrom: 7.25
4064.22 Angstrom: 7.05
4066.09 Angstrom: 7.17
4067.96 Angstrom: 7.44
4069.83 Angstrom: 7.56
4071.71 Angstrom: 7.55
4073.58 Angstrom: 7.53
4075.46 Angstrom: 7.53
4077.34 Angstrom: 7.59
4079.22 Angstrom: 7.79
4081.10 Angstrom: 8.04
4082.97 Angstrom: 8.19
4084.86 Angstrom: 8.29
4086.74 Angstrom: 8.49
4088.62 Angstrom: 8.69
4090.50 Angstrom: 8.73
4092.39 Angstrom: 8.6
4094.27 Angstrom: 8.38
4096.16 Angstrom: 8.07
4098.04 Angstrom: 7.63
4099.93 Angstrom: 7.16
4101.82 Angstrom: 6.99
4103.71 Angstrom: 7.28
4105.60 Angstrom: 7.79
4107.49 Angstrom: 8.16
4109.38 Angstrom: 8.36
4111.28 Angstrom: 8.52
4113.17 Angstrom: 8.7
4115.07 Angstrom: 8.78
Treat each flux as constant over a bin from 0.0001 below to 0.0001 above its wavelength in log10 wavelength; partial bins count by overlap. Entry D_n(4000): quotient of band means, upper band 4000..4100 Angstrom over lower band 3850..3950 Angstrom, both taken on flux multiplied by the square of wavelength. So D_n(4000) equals 1.7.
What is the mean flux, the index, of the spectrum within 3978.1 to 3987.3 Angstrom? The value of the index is 6.98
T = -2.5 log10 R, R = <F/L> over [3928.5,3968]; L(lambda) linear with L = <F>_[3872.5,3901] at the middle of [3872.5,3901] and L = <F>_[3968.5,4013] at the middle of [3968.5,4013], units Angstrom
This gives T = 0.43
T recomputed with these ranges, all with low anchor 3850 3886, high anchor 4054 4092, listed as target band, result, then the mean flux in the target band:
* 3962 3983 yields 0.44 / 4.3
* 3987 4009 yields -0.13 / 7.59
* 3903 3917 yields -0.09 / 6.03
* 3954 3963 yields 0.17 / 5.28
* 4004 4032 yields -0.12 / 7.83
